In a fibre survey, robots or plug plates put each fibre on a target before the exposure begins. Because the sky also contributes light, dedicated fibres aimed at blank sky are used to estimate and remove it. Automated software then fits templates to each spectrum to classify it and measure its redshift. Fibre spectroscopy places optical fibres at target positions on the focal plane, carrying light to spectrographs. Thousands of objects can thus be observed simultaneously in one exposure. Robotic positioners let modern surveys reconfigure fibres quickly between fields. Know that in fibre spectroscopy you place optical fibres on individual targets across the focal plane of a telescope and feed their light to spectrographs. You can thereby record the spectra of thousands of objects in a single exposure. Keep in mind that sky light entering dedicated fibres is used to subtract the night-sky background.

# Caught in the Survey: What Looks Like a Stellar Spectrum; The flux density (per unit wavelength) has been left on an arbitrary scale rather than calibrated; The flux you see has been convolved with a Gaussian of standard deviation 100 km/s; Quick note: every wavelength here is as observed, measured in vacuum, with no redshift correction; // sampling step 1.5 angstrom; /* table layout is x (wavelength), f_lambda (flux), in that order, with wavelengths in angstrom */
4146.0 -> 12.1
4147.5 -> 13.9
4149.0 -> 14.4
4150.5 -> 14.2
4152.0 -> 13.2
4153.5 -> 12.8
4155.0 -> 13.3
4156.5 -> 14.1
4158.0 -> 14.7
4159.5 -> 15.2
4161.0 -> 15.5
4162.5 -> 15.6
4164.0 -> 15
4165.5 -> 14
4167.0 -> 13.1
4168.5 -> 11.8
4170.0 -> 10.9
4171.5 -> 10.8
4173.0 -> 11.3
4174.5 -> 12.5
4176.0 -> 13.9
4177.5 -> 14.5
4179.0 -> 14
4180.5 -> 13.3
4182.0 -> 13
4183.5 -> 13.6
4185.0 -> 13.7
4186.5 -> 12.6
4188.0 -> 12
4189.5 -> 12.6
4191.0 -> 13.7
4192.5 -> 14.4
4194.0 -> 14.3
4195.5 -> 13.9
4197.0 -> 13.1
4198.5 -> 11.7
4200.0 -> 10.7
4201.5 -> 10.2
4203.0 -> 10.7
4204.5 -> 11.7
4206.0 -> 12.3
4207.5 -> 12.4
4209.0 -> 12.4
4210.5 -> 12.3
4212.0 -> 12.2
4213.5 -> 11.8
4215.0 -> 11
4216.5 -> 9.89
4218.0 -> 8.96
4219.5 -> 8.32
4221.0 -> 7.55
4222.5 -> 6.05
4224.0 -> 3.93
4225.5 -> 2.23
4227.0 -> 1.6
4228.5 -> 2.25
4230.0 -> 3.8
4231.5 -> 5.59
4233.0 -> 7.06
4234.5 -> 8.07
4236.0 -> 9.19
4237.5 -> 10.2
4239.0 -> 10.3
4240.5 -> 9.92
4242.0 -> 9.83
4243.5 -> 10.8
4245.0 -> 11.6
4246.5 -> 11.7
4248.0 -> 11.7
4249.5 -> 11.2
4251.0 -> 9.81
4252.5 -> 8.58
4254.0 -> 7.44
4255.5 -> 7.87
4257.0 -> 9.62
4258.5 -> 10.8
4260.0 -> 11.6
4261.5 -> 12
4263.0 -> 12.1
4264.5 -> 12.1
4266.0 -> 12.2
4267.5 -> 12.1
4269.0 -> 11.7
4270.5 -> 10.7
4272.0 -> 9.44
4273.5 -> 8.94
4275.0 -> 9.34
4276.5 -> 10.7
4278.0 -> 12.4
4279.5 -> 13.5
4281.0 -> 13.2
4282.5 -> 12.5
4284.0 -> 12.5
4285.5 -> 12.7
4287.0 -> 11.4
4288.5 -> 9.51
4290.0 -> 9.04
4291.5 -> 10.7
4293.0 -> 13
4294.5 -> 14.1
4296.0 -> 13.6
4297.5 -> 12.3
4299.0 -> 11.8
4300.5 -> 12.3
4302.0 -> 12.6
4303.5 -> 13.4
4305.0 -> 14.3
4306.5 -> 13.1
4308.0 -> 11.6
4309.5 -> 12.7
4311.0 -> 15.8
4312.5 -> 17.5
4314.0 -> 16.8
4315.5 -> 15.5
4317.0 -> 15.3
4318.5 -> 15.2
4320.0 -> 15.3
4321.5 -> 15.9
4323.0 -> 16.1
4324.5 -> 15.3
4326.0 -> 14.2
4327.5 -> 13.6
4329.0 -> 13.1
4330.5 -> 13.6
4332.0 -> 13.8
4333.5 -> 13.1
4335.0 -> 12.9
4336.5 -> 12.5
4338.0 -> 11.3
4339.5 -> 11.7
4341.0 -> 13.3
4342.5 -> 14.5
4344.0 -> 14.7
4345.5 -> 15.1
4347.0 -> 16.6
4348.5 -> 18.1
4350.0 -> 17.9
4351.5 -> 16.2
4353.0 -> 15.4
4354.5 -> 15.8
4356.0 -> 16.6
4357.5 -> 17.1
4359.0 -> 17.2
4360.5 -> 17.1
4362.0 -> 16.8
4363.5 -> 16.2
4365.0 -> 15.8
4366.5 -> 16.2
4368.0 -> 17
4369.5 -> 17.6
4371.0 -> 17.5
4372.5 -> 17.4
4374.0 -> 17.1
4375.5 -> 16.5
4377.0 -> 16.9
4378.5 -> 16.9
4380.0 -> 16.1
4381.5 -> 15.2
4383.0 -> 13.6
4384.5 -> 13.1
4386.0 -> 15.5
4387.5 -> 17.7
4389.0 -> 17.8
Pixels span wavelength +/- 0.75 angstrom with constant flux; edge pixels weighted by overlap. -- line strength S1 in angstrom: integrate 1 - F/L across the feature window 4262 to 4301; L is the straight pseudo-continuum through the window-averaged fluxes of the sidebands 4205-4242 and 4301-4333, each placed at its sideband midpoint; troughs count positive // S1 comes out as 1.4 angstrom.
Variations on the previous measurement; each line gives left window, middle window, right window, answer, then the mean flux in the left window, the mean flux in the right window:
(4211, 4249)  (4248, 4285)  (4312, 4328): 0.82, 8.27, 15.5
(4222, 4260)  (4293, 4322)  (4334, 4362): -3.57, 8.13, 15.2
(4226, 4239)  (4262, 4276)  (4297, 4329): -1.70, 6.15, 14.3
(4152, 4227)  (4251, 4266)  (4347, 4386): 3.72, 11.9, 16.4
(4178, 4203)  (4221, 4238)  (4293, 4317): 9.96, 12.9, 13.8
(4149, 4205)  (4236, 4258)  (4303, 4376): 6.31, 13.1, 15.3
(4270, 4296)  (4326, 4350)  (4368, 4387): 0.38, 11.5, 16.2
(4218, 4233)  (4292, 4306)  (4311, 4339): -1.17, 4.93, 14.5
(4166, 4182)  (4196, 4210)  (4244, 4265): 0.19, 12.7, 10.6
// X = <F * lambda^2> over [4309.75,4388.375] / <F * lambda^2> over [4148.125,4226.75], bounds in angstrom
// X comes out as 1.39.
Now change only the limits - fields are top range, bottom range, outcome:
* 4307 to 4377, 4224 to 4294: 1.62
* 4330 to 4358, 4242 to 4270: 1.42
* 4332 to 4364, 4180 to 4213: 1.30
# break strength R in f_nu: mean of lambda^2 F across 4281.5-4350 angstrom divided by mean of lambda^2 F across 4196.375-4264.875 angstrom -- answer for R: 1.5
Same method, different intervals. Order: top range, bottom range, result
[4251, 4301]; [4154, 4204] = 0.90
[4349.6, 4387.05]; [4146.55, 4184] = 1.33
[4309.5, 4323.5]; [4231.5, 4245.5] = 1.74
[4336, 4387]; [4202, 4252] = 1.86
